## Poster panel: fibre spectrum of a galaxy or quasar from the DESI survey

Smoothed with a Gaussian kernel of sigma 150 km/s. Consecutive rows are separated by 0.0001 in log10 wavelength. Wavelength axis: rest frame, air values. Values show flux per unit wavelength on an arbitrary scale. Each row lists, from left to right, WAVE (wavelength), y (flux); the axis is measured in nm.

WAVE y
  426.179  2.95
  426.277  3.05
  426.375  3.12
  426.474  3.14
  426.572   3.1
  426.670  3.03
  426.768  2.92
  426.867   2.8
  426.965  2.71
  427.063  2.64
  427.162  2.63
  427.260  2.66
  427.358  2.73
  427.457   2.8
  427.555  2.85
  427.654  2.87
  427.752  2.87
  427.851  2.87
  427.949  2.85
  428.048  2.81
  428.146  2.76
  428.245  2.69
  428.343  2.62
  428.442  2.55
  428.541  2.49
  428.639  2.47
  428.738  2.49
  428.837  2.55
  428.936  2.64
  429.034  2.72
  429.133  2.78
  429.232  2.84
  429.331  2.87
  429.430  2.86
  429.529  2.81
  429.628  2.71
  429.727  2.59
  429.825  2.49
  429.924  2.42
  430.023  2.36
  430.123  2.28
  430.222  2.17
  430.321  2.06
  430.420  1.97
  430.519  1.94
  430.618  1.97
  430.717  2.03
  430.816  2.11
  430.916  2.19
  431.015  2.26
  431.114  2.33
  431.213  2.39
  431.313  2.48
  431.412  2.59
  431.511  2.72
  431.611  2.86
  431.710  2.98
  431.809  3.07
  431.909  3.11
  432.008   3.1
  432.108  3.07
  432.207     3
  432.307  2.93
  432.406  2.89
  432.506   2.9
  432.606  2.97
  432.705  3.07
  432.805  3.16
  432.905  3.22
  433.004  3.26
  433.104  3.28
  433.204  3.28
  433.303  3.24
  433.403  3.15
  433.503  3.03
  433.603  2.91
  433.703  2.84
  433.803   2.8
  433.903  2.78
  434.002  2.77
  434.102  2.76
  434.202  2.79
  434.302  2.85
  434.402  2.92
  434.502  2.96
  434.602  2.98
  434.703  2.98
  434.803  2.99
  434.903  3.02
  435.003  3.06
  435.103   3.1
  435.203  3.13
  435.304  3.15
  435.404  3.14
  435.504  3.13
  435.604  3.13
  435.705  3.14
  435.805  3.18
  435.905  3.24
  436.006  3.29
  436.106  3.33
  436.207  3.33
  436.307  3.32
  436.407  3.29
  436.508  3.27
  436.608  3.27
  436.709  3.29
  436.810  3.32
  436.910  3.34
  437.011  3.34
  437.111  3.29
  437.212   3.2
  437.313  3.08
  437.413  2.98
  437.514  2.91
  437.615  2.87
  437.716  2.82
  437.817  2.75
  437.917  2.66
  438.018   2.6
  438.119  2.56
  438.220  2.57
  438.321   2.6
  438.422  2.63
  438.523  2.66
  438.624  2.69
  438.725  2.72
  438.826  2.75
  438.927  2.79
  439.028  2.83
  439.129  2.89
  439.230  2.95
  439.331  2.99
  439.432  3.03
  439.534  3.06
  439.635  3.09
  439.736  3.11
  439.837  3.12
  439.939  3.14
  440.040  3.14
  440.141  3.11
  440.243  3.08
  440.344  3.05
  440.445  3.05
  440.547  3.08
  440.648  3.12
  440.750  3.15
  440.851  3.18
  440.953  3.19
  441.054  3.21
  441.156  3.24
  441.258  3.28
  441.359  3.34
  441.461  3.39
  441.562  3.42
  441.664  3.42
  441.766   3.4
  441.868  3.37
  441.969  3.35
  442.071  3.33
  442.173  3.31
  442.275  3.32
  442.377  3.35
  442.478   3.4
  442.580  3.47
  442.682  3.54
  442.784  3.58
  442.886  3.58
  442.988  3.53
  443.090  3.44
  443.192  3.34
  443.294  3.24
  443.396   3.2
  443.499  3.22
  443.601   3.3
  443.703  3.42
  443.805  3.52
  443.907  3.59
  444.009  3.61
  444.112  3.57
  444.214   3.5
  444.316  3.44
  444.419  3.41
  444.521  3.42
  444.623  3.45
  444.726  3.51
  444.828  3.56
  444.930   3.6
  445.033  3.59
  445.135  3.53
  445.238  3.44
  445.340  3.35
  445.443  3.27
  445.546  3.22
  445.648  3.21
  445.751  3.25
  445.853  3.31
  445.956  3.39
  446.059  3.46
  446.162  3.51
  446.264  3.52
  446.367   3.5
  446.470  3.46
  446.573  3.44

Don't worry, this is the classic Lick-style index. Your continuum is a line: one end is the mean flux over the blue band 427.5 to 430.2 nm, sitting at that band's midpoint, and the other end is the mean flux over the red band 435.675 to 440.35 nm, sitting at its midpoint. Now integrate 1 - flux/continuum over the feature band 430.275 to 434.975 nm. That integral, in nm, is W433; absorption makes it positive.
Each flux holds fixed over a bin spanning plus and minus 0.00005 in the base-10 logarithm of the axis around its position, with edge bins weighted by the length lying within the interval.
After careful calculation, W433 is 0.04 nm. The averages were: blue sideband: 2.67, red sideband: 3.01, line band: 2.79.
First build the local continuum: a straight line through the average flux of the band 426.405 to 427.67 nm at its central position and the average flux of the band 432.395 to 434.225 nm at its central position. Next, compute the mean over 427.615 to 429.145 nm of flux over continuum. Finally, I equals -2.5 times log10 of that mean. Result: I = 0.07 mag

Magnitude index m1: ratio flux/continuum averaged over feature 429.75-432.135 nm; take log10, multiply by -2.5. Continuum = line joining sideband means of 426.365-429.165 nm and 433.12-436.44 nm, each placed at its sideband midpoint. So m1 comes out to 0.18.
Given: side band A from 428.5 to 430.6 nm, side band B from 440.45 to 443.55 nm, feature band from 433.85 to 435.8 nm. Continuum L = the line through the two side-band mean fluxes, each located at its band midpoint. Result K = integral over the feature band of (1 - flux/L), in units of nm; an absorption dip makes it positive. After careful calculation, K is -0.10 nm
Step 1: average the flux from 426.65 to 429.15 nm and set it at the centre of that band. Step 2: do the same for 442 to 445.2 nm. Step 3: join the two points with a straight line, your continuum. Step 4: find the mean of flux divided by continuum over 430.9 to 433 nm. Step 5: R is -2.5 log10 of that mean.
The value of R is 0.02 mag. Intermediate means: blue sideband 2.72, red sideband 3.45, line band 2.84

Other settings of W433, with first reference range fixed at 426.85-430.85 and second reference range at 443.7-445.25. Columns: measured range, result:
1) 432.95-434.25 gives -0.06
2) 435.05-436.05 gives -0.06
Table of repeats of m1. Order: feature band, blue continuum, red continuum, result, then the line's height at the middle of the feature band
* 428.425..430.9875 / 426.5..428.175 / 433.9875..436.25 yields 0.19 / 2.9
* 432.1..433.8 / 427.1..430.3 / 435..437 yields -0.03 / 2.99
